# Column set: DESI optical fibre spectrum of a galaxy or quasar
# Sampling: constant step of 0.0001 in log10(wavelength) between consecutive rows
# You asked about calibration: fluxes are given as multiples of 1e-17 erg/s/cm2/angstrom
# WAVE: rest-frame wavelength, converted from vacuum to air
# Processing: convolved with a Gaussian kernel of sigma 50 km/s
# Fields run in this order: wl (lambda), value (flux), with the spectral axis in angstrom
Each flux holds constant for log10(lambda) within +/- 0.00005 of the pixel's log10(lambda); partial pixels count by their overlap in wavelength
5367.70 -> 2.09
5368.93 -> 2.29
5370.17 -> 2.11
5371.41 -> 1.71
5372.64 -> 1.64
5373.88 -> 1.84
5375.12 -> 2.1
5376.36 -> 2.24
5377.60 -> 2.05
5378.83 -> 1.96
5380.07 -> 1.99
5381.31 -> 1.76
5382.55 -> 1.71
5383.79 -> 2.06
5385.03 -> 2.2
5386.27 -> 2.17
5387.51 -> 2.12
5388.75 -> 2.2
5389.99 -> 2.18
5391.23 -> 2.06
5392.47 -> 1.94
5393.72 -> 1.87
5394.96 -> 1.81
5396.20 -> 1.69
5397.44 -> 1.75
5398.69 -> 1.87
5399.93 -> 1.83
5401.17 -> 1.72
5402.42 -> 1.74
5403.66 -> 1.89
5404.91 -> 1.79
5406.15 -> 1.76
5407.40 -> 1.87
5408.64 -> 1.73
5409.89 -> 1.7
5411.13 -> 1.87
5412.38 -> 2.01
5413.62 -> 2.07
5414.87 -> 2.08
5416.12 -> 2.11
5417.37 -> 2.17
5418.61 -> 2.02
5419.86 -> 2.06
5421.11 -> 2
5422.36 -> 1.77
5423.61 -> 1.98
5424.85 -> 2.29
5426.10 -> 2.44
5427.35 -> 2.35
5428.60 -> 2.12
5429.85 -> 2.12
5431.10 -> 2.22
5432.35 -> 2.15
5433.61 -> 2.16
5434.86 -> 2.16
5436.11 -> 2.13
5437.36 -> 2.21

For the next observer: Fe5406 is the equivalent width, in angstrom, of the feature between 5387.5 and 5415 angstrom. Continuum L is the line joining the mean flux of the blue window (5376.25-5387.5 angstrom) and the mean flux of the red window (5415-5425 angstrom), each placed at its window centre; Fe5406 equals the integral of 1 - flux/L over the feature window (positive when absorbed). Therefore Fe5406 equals 1.9 angstrom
